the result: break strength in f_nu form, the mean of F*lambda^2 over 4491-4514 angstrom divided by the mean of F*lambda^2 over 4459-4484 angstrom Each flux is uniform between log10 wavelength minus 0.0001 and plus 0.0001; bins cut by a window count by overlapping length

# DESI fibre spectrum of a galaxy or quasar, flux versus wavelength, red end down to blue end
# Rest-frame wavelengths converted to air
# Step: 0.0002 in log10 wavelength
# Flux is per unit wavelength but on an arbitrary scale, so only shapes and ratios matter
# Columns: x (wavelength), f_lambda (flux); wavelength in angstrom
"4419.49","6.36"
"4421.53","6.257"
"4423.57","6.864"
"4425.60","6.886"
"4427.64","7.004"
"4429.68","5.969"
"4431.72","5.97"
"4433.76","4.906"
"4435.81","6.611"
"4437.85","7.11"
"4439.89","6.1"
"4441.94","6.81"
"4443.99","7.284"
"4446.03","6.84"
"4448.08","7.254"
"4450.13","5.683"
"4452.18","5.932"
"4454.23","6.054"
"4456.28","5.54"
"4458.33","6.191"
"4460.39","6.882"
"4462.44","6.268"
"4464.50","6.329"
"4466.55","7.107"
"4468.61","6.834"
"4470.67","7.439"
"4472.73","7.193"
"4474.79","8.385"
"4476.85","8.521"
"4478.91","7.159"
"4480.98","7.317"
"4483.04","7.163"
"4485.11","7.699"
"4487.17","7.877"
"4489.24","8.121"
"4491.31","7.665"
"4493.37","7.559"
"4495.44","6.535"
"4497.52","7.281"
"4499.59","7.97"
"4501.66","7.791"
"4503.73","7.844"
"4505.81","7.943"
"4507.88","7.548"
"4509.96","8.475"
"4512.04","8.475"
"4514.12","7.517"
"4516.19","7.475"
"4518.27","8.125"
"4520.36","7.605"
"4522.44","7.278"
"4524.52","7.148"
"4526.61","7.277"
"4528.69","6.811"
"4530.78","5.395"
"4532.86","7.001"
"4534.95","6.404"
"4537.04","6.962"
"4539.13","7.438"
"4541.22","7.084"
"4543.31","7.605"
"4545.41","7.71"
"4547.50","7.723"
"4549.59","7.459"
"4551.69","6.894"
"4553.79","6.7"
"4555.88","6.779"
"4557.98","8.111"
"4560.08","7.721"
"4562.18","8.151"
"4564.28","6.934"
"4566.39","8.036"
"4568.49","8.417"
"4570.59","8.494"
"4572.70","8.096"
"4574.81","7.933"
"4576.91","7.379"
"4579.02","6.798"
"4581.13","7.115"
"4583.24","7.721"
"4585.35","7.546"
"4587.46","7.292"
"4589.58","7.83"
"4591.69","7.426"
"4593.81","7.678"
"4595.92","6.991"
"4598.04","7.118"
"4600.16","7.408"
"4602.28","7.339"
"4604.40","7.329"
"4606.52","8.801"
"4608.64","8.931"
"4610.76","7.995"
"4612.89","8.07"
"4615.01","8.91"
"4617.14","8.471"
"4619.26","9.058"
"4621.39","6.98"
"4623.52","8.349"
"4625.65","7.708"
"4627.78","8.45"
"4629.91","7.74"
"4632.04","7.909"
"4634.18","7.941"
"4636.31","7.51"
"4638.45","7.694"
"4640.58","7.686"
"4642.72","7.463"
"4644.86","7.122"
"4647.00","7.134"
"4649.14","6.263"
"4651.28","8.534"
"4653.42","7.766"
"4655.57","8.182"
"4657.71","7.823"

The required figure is 1.09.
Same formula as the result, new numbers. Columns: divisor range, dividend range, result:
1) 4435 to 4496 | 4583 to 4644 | 1.20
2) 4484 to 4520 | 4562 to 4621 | 1.05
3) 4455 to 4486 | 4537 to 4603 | 1.11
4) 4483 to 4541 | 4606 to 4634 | 1.16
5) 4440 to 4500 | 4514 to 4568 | 1.07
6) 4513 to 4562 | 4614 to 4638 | 1.16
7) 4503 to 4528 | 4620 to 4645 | 1.06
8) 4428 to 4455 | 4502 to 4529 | 1.25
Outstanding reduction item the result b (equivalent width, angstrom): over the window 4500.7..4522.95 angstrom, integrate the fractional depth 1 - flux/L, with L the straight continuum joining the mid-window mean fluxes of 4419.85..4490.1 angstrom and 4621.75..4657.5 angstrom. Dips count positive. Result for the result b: -2.4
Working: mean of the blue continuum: 6.8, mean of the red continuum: 7.7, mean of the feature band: 7.84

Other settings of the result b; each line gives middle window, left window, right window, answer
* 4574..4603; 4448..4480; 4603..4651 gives 0.9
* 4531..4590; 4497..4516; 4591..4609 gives 2.2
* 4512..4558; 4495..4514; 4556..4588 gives 3.2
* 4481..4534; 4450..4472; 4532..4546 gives -5.0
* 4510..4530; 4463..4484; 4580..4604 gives -0.5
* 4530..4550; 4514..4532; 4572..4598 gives 0.4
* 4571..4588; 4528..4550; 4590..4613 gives -0.1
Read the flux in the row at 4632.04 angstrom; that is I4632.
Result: 7.909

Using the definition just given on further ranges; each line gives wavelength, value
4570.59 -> 8.494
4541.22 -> 7.084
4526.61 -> 7.277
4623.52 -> 8.349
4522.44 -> 7.278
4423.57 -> 6.864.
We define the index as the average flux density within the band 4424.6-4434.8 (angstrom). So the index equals 6.14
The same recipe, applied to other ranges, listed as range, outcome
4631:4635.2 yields 7.91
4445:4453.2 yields 6.43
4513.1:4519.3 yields 7.72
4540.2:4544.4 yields 7.34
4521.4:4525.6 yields 7.21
